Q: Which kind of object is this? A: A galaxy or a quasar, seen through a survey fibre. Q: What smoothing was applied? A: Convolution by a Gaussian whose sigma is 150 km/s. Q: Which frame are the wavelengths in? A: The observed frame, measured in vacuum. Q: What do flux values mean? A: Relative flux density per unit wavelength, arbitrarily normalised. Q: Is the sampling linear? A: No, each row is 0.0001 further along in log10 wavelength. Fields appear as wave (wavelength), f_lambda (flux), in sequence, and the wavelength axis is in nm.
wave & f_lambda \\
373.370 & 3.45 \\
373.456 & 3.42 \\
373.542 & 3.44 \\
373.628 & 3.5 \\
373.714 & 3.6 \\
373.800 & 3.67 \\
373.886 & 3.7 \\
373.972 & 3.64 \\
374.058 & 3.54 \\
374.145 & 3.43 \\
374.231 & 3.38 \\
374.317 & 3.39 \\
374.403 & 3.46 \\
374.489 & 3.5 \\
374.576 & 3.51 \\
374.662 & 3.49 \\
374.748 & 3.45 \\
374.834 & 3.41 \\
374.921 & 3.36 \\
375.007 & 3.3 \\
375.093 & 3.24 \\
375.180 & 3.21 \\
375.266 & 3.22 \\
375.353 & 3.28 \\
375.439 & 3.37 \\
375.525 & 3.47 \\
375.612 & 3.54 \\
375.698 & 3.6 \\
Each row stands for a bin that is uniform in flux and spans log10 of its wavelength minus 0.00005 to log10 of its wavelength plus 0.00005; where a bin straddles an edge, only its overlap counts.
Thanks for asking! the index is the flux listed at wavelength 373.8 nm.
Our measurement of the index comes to 3.67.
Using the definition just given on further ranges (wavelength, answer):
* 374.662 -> 3.49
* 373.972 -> 3.64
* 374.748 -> 3.45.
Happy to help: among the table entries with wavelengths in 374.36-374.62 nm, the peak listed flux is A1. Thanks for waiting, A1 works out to 3.51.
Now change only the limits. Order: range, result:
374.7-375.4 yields 3.45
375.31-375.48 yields 3.37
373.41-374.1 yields 3.7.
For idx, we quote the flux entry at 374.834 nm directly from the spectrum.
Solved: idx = 3.41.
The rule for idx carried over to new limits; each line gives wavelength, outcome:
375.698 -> 3.6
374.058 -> 3.54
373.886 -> 3.7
